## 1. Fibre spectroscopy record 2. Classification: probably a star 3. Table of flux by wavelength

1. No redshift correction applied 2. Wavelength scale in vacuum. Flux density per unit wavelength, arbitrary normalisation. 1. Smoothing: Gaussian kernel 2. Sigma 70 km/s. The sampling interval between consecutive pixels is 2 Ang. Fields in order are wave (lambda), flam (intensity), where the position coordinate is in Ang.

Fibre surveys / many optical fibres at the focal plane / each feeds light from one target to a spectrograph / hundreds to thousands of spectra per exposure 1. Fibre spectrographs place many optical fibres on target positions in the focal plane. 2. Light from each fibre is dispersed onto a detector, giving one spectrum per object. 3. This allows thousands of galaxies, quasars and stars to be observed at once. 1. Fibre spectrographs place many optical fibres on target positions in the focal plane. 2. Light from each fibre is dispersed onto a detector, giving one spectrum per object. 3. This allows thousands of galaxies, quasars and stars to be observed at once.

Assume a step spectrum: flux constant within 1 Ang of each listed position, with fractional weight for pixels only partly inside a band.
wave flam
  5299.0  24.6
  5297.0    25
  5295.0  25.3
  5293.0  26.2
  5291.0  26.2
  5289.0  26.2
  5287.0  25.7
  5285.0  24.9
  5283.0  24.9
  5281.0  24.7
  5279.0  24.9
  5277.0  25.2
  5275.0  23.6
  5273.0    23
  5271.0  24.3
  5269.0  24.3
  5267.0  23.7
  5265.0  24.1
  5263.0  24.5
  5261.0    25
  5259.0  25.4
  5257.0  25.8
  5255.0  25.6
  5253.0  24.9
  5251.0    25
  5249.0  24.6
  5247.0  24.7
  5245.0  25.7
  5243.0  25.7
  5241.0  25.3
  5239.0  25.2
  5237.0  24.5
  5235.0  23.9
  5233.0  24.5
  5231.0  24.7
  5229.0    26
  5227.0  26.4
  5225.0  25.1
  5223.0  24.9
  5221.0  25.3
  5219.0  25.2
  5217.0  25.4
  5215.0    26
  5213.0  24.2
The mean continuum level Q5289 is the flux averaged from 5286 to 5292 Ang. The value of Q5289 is 26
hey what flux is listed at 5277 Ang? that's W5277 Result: 25.2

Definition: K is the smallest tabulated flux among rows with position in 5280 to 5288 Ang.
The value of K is 24.7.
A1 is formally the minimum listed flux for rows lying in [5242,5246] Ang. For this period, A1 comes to 25.7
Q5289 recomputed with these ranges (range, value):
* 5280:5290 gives 25.3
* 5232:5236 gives 24.2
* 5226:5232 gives 25.7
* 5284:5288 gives 25.3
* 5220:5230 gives 25.5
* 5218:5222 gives 25.2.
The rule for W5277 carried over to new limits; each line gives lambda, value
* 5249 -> 24.6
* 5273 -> 23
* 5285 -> 24.9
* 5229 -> 26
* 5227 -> 26.4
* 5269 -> 24.3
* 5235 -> 23.9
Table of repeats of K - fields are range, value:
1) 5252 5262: 24.9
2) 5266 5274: 23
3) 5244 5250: 24.6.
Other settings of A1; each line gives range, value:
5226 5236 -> 23.9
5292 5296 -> 25.3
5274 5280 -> 23.6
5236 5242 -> 24.5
